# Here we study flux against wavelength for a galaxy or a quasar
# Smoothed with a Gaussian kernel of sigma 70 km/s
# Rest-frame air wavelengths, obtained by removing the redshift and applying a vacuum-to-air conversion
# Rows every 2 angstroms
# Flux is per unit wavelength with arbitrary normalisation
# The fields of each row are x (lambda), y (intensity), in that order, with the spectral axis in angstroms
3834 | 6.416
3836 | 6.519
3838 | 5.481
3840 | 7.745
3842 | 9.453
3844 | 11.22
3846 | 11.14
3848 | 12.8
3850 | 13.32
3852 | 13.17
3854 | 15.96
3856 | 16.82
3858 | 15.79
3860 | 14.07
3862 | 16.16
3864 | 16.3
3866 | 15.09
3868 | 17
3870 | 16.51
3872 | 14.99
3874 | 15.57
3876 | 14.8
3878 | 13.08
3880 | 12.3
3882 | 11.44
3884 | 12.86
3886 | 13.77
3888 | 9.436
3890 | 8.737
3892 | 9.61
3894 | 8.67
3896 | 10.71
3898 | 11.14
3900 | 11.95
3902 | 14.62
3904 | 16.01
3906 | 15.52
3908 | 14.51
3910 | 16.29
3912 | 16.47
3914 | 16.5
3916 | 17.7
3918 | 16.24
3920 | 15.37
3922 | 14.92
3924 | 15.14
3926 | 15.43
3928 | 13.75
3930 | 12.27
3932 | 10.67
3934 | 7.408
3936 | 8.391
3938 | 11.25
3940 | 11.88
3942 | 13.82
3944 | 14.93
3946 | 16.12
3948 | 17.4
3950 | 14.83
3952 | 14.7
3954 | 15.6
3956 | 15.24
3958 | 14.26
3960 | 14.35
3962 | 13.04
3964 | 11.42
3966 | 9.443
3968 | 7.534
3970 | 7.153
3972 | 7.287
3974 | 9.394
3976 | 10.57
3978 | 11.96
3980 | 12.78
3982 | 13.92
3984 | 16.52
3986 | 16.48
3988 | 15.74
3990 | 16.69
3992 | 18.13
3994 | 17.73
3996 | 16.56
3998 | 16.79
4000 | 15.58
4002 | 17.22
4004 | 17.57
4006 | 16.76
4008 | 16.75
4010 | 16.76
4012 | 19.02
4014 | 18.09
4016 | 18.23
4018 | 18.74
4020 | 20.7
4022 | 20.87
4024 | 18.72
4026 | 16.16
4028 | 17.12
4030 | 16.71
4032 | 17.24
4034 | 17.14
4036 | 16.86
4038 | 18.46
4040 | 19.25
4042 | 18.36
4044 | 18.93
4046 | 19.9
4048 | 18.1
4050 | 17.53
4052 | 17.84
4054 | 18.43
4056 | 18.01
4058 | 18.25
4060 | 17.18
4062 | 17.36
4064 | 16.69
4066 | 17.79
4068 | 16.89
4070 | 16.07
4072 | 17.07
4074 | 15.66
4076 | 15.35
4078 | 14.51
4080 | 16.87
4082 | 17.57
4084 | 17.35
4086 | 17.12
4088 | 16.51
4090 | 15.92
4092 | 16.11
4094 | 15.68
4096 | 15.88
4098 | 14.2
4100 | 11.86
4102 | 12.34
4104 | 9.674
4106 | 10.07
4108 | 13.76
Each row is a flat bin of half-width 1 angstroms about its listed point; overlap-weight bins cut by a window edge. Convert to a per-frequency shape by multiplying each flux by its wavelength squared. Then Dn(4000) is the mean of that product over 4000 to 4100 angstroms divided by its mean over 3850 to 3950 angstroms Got 1.3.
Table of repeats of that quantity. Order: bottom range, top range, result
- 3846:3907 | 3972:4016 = 1.22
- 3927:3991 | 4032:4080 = 1.44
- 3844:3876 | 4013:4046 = 1.34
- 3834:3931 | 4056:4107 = 1.29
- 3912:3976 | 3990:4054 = 1.43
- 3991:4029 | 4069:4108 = 0.88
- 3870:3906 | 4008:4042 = 1.55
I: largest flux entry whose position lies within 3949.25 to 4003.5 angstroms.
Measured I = 18.13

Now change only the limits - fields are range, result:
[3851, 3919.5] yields 17.7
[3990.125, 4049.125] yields 20.87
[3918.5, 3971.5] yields 17.4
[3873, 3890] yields 15.57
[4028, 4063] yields 19.9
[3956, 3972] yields 15.24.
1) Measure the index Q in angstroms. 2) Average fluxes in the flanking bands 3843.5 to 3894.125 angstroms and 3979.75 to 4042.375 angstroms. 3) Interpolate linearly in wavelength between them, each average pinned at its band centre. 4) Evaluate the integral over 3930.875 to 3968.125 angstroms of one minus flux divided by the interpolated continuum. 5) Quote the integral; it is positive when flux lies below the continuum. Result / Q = 6.8 angstroms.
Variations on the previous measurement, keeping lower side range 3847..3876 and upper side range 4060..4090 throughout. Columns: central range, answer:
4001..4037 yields -3.44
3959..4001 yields 7.16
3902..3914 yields -0.14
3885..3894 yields 3.05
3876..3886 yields 1.67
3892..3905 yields 2.94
